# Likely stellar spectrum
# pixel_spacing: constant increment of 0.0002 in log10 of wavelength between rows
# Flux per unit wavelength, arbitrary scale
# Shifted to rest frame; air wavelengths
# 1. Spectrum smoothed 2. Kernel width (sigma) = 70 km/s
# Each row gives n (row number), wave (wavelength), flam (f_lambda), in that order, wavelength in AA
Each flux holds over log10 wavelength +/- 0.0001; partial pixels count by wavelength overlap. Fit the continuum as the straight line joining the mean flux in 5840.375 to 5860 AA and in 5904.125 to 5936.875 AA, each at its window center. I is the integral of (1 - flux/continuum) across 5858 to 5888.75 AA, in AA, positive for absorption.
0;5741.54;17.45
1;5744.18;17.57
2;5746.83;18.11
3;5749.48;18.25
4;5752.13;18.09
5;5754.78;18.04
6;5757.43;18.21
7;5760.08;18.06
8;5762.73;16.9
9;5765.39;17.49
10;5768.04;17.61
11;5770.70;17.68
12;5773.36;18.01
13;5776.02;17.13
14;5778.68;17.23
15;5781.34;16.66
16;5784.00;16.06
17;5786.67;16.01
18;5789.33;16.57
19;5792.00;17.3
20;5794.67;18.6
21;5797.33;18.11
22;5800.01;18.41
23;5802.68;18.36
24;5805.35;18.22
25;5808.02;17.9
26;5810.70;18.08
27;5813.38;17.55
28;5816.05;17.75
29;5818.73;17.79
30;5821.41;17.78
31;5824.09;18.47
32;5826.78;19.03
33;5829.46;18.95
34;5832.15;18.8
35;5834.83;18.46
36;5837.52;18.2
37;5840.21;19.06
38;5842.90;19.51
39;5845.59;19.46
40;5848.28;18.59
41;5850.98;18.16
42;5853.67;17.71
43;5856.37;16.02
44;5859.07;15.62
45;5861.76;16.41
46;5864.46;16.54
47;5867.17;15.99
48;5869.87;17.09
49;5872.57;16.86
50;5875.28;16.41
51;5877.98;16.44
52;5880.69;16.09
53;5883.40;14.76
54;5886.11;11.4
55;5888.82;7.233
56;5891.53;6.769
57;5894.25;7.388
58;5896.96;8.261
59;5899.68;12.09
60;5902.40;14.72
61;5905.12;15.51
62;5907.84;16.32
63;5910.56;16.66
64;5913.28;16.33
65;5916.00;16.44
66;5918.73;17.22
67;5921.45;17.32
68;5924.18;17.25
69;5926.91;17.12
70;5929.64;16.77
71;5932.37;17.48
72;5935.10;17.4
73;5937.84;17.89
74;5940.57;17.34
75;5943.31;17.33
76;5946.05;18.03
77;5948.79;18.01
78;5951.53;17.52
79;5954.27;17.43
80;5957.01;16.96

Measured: 3.83 AA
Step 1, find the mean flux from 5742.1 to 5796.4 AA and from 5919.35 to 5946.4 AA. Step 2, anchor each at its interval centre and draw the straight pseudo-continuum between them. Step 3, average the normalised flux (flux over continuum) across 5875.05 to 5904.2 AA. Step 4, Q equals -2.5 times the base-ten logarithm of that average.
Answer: 0.42 mag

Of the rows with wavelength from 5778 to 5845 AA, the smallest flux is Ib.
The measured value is 16.01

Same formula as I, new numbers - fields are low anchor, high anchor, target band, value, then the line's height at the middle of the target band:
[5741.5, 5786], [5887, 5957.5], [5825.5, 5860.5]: -3.9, 16.4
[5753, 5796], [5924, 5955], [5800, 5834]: -1.7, 17.4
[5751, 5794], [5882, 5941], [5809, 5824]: -1.3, 16.4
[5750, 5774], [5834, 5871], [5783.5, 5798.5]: 0.5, 17.7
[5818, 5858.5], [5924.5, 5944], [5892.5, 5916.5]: 5.6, 17.6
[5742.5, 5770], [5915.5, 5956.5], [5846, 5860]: 0.1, 17.6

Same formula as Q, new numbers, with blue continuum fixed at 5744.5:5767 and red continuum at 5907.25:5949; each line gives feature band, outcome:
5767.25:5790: 0.05 mag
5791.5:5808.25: -0.03 mag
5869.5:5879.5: 0.05 mag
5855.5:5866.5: 0.08 mag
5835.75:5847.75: -0.09 mag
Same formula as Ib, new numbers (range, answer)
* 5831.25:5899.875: 6.769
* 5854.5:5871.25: 15.62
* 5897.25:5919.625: 12.09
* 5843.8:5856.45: 16.02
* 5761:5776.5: 16.9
